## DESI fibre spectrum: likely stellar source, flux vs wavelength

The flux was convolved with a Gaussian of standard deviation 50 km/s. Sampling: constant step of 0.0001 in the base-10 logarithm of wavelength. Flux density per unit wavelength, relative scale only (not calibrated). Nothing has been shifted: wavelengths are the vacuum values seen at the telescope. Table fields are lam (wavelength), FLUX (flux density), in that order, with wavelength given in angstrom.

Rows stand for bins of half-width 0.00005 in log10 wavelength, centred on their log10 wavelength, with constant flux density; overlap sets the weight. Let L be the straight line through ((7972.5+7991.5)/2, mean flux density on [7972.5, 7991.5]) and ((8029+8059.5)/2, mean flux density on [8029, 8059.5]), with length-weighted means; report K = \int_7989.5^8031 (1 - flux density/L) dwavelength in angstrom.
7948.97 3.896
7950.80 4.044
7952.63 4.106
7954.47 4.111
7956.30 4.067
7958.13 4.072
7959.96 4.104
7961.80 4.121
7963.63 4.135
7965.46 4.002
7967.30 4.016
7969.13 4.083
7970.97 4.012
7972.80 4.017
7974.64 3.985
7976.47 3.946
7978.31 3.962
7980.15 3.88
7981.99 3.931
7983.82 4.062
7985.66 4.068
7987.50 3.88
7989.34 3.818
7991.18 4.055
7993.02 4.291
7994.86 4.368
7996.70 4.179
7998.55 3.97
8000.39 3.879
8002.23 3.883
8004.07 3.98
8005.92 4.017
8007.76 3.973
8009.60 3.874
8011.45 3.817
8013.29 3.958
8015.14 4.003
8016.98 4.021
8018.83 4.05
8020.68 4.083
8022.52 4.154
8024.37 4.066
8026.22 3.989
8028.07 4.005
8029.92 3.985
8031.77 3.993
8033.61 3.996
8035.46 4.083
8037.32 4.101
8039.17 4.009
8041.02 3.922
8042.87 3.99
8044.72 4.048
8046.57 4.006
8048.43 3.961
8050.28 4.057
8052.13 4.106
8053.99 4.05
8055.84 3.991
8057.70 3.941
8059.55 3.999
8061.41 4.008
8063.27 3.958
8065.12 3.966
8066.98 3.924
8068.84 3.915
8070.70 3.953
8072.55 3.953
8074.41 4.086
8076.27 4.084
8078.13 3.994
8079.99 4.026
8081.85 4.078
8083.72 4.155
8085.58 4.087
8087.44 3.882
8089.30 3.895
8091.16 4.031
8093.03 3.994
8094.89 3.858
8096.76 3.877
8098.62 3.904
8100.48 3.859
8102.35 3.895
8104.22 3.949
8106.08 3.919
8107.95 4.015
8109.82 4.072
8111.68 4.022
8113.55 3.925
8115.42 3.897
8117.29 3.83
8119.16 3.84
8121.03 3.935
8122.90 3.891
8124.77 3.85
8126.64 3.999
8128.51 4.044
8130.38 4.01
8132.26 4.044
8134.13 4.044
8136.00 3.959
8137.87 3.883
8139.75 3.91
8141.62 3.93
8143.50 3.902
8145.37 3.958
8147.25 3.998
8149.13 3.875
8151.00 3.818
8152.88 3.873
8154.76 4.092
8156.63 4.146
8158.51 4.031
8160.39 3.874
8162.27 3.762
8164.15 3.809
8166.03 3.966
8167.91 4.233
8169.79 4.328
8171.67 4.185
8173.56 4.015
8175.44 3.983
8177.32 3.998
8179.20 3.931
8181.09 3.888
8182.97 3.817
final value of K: -0.40 angstrom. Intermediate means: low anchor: 3.96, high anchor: 4.02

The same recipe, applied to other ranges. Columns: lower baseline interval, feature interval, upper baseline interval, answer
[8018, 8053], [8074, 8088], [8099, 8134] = -0.2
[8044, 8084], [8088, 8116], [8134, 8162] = 0.3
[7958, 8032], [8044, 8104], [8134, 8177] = 0.2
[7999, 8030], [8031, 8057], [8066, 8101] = -0.3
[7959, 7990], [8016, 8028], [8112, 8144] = -0.2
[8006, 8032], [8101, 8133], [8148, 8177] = 0.4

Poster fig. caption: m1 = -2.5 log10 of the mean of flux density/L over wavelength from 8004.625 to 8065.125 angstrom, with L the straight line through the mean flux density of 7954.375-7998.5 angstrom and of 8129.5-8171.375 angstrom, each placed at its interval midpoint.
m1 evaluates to 0.00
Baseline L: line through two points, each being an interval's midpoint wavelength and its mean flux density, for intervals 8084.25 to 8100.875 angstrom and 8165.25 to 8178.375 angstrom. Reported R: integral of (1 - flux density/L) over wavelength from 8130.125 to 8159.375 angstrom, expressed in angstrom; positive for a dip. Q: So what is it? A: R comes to 0.6 angstrom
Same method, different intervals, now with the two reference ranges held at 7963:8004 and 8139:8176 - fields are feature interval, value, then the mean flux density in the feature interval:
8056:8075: 0.2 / 3.97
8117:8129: 0.2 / 3.91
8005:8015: 0.2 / 3.93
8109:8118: 0.1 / 3.95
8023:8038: -0.1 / 4.03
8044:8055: -0.1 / 4.04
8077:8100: 0.1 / 3.98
